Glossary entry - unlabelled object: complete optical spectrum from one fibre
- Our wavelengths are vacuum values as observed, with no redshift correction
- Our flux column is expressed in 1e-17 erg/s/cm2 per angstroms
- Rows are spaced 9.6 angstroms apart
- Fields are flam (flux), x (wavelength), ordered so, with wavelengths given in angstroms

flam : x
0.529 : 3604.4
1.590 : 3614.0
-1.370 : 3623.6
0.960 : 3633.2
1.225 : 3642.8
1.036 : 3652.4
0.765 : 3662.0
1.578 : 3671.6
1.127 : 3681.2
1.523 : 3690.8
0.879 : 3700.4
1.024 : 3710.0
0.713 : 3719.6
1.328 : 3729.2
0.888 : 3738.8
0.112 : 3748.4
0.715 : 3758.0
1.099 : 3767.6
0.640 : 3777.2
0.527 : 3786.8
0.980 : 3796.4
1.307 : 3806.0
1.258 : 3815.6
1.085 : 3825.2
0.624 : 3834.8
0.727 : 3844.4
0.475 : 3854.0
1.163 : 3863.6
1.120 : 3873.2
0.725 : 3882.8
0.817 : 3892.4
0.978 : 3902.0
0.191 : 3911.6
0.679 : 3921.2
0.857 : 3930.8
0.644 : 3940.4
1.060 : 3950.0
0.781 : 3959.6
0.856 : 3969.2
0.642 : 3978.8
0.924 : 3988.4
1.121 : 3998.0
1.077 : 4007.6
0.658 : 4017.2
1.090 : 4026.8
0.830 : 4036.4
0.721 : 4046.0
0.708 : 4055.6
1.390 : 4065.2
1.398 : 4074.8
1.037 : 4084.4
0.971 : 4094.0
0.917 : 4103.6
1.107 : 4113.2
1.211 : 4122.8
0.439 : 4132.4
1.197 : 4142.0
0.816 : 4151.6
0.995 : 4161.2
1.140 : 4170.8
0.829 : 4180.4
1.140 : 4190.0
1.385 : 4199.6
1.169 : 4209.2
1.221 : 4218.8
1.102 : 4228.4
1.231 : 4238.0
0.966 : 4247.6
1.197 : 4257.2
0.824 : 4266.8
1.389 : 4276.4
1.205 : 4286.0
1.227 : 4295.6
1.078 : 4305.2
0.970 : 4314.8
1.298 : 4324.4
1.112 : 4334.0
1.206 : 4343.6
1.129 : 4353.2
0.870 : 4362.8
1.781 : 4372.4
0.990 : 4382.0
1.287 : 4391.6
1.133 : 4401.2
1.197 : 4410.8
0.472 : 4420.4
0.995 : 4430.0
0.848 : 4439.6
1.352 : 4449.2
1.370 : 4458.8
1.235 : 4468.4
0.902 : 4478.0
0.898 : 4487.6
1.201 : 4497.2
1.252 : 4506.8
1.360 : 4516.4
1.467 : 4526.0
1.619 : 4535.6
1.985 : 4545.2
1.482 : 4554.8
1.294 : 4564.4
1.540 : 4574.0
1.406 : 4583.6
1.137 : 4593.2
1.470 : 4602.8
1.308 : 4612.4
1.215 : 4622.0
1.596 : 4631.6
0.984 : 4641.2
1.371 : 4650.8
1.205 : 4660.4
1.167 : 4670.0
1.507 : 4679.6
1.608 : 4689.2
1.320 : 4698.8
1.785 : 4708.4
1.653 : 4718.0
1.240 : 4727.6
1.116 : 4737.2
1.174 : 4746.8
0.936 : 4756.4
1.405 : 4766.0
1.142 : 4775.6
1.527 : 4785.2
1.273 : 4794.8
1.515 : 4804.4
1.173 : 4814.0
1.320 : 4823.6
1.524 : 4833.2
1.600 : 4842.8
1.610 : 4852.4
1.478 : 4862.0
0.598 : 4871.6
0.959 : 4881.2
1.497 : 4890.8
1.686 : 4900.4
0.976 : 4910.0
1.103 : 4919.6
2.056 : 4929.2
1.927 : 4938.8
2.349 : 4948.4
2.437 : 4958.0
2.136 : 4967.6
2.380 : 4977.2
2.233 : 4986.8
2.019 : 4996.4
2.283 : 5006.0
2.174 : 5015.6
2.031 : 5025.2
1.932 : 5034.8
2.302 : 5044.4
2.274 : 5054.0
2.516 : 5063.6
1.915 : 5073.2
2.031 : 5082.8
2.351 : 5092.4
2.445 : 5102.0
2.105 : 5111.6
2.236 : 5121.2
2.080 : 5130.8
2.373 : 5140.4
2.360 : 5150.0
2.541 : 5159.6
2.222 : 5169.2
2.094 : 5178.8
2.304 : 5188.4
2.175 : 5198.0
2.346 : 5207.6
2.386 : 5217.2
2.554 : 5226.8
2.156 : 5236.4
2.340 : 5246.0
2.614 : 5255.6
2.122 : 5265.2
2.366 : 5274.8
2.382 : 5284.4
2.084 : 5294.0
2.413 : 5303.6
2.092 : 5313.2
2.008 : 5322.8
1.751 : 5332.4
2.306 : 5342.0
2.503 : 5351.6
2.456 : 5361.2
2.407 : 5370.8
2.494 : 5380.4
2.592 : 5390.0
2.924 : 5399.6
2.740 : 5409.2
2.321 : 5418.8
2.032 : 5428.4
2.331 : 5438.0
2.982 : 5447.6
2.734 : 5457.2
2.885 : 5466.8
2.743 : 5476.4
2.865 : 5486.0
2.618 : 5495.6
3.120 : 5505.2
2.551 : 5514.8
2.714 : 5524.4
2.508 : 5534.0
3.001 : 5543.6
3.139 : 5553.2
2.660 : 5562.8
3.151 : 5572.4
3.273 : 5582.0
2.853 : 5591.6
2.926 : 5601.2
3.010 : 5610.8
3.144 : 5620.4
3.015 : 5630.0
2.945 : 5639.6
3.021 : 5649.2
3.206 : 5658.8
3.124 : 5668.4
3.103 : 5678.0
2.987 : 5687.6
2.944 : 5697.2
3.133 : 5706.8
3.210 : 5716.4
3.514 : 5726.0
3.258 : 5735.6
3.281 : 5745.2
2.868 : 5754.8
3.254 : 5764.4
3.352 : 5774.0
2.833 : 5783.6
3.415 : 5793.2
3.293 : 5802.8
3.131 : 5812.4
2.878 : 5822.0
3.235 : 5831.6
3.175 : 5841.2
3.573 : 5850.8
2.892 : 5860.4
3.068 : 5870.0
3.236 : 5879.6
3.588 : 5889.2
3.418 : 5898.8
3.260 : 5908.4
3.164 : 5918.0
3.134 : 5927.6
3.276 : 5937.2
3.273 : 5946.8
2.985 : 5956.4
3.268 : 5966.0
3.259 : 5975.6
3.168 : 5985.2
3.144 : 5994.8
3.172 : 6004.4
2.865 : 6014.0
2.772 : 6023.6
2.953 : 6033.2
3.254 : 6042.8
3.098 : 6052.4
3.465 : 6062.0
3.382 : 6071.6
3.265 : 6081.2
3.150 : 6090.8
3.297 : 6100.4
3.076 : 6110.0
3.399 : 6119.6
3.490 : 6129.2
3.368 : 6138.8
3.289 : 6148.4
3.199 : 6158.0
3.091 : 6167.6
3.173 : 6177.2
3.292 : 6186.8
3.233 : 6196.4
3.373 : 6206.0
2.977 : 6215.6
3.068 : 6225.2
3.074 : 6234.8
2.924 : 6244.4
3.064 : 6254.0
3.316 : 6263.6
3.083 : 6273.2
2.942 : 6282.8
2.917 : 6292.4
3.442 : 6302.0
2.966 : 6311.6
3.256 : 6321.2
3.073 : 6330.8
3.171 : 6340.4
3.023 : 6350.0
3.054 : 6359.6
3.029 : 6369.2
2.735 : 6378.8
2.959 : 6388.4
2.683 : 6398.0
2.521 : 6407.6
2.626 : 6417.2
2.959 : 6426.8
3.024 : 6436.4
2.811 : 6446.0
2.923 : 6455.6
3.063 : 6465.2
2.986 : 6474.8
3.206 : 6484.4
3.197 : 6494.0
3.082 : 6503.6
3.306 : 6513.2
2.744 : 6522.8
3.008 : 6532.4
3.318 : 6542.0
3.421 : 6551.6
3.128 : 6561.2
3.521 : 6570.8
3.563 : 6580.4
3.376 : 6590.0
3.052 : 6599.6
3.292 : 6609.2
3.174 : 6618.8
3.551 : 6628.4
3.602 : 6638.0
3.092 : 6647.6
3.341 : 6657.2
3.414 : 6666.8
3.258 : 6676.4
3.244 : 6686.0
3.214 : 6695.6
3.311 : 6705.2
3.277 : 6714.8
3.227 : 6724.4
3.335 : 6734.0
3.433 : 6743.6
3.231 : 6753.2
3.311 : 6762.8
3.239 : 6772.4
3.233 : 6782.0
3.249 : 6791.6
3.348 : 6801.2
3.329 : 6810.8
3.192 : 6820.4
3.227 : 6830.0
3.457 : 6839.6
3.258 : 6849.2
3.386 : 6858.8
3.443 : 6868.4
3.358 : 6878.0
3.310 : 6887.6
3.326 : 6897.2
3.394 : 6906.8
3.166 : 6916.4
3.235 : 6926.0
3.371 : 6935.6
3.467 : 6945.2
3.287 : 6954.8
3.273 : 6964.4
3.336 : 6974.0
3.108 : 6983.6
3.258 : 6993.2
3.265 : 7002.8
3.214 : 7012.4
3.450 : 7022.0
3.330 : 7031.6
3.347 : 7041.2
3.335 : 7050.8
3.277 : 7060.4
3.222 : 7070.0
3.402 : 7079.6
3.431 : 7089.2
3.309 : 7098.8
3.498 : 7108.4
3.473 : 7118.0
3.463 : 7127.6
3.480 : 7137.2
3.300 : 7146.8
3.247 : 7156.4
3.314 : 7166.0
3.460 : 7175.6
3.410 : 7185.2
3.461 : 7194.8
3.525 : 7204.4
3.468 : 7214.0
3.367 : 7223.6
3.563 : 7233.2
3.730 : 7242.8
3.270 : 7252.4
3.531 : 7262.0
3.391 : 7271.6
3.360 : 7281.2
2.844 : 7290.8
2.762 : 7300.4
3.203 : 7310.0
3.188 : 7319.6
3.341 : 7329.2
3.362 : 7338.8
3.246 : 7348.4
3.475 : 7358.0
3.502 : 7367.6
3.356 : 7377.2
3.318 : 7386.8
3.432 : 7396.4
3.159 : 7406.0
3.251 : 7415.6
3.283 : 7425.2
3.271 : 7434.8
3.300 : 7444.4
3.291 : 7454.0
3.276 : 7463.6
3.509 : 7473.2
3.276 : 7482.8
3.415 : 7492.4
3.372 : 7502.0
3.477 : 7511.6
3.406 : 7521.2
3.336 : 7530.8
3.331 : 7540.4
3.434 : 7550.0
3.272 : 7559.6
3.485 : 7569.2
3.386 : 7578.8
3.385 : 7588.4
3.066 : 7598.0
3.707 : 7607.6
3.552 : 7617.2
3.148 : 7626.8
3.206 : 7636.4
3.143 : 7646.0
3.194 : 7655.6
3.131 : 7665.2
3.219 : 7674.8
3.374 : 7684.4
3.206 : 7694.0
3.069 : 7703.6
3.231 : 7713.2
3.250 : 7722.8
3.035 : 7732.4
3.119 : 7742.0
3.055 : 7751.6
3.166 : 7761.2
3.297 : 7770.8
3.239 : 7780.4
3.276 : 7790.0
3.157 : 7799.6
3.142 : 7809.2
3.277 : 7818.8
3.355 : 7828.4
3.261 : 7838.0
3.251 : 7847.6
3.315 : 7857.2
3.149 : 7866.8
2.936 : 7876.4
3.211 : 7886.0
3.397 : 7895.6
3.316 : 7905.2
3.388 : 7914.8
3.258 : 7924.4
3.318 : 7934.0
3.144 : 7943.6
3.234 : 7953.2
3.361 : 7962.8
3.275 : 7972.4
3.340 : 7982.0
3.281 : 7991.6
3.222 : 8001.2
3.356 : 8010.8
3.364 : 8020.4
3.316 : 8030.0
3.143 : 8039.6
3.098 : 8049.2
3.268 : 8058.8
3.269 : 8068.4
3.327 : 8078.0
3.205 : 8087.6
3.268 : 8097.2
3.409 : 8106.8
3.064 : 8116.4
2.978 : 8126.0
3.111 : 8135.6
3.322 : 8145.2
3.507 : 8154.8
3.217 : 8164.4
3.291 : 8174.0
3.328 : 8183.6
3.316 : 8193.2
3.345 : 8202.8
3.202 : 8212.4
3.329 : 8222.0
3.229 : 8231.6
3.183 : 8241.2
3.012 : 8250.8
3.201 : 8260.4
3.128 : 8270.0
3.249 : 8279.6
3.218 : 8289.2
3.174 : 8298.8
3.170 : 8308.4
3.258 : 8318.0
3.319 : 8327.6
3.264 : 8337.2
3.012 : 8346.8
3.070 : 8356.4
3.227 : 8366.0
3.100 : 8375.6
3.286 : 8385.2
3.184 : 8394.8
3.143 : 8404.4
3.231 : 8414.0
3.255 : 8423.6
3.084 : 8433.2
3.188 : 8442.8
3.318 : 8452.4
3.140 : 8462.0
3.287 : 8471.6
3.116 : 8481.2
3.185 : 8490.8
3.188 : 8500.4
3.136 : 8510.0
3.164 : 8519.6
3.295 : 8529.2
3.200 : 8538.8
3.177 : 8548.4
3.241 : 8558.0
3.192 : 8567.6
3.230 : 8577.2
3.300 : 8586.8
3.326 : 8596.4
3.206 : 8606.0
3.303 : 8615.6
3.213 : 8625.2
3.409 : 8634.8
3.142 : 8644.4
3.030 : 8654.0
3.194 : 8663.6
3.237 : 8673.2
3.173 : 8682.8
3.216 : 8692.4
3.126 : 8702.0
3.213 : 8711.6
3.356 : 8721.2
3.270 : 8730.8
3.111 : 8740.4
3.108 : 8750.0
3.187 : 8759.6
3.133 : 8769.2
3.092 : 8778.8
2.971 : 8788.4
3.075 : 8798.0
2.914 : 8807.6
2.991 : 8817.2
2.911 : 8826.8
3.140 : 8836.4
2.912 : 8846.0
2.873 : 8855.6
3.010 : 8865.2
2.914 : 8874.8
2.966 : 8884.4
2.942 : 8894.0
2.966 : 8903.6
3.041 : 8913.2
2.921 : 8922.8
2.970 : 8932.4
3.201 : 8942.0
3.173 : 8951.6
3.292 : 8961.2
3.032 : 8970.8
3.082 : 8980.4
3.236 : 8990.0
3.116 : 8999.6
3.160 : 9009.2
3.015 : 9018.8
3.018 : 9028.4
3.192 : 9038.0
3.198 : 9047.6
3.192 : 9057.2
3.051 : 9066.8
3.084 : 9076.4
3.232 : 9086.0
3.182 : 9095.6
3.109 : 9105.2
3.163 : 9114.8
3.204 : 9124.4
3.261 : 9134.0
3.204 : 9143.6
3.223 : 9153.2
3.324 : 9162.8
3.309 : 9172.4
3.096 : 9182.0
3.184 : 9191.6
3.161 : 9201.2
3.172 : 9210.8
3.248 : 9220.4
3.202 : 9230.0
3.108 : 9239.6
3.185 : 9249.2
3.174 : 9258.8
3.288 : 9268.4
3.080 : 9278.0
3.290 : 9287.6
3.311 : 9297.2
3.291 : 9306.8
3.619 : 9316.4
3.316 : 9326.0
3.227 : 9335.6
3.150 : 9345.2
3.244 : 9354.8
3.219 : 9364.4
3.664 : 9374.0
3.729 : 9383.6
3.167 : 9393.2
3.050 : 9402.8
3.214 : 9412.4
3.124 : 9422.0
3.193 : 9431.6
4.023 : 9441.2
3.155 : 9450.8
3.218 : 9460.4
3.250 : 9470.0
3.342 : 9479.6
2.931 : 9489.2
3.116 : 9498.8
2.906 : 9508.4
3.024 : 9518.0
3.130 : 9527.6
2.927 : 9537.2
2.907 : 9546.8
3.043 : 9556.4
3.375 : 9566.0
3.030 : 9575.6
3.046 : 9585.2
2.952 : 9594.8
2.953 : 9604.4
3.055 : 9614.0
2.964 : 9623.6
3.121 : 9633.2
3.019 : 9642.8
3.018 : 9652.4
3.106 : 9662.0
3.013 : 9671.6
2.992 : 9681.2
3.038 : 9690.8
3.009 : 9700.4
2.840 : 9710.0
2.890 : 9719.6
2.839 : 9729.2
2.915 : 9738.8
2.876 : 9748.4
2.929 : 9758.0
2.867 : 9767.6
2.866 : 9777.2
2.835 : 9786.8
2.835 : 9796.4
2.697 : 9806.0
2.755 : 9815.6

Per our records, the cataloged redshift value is 0.24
